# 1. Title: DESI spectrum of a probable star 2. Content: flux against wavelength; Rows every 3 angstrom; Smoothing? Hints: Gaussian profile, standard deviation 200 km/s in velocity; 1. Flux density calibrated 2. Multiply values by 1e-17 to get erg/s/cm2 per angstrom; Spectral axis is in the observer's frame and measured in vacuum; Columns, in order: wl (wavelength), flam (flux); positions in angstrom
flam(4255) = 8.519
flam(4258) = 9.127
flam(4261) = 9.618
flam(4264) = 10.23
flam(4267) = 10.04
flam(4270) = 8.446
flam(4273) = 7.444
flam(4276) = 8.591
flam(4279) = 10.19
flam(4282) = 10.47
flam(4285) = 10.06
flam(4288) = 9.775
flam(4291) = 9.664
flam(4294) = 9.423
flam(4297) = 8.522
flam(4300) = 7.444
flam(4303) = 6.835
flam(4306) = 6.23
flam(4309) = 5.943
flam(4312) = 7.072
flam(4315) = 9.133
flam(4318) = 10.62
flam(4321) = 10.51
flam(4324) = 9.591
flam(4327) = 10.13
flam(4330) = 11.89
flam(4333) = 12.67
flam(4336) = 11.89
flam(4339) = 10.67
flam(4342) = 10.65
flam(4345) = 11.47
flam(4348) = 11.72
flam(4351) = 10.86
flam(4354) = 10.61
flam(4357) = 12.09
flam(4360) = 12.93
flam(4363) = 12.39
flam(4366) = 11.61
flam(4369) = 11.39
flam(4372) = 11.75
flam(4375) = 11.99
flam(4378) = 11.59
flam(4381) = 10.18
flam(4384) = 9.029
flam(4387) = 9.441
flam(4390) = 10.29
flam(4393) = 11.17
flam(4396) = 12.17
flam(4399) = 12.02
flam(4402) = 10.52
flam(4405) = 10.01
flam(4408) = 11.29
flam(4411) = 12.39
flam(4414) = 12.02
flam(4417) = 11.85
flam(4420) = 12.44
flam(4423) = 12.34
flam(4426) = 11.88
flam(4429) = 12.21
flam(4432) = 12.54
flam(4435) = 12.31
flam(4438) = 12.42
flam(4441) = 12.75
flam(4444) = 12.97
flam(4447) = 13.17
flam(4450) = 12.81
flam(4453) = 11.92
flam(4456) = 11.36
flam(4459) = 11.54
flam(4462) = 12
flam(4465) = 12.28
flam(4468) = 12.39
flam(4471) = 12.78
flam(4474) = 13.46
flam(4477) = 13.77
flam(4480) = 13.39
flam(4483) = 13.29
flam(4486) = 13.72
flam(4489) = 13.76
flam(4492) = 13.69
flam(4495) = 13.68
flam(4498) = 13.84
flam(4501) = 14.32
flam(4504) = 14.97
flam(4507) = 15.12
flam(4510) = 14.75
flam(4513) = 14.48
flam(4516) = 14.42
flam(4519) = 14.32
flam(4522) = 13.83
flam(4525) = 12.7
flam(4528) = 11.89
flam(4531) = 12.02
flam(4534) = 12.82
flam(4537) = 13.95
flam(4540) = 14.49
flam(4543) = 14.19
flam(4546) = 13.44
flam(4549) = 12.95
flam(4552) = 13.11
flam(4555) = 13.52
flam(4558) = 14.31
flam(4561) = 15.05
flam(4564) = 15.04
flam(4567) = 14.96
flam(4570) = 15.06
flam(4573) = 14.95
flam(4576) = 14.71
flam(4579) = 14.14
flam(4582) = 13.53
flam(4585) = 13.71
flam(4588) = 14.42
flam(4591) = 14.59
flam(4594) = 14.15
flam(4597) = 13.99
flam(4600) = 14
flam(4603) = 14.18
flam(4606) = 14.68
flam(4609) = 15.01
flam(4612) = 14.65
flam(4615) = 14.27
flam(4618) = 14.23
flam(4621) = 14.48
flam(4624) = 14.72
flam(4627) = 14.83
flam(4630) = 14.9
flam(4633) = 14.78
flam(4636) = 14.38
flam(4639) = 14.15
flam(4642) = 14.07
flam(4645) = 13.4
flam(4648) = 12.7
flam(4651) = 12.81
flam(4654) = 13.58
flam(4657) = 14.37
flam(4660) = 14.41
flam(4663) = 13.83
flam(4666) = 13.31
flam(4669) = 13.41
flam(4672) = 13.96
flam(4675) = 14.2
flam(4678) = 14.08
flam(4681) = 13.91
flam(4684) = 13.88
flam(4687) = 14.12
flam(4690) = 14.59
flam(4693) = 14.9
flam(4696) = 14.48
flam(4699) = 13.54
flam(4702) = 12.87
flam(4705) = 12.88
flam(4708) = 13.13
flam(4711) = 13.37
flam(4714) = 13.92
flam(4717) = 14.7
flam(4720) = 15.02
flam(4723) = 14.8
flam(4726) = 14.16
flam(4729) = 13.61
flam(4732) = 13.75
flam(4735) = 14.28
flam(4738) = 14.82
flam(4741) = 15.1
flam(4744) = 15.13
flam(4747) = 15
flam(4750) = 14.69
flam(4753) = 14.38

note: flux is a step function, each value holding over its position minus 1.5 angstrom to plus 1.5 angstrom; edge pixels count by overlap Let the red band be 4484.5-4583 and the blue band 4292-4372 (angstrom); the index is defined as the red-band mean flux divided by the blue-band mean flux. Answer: 1.4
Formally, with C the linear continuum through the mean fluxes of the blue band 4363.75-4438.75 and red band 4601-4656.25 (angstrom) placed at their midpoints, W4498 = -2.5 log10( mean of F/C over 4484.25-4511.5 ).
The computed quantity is -0.13 mag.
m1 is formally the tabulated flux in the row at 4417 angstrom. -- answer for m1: 11.85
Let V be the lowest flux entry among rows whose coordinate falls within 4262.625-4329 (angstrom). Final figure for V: 5.943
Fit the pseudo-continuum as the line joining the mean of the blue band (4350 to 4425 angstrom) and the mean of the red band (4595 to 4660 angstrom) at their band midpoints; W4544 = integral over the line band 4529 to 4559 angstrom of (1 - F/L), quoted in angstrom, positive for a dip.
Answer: -0.5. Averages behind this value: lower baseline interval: 11.4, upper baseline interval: 14.2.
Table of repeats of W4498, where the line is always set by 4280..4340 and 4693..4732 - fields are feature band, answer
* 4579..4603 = -0.12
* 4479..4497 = -0.19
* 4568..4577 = -0.21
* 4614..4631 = -0.13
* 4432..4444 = -0.16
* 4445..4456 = -0.14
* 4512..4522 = -0.22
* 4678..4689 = -0.03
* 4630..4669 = -0.05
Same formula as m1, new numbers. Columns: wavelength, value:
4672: 13.96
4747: 15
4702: 12.87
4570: 15.06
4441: 12.75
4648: 12.7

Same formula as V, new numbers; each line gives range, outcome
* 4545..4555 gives 12.95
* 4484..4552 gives 11.89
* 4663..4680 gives 13.31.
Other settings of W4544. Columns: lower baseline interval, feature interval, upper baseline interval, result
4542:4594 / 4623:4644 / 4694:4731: -0.7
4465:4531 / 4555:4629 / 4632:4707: -3.8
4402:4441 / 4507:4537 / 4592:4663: -1.2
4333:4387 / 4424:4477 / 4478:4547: 1.4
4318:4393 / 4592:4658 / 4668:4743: -4.0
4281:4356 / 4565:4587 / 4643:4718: -3.2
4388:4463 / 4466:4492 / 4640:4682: -2.1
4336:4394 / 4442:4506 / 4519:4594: -1.9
